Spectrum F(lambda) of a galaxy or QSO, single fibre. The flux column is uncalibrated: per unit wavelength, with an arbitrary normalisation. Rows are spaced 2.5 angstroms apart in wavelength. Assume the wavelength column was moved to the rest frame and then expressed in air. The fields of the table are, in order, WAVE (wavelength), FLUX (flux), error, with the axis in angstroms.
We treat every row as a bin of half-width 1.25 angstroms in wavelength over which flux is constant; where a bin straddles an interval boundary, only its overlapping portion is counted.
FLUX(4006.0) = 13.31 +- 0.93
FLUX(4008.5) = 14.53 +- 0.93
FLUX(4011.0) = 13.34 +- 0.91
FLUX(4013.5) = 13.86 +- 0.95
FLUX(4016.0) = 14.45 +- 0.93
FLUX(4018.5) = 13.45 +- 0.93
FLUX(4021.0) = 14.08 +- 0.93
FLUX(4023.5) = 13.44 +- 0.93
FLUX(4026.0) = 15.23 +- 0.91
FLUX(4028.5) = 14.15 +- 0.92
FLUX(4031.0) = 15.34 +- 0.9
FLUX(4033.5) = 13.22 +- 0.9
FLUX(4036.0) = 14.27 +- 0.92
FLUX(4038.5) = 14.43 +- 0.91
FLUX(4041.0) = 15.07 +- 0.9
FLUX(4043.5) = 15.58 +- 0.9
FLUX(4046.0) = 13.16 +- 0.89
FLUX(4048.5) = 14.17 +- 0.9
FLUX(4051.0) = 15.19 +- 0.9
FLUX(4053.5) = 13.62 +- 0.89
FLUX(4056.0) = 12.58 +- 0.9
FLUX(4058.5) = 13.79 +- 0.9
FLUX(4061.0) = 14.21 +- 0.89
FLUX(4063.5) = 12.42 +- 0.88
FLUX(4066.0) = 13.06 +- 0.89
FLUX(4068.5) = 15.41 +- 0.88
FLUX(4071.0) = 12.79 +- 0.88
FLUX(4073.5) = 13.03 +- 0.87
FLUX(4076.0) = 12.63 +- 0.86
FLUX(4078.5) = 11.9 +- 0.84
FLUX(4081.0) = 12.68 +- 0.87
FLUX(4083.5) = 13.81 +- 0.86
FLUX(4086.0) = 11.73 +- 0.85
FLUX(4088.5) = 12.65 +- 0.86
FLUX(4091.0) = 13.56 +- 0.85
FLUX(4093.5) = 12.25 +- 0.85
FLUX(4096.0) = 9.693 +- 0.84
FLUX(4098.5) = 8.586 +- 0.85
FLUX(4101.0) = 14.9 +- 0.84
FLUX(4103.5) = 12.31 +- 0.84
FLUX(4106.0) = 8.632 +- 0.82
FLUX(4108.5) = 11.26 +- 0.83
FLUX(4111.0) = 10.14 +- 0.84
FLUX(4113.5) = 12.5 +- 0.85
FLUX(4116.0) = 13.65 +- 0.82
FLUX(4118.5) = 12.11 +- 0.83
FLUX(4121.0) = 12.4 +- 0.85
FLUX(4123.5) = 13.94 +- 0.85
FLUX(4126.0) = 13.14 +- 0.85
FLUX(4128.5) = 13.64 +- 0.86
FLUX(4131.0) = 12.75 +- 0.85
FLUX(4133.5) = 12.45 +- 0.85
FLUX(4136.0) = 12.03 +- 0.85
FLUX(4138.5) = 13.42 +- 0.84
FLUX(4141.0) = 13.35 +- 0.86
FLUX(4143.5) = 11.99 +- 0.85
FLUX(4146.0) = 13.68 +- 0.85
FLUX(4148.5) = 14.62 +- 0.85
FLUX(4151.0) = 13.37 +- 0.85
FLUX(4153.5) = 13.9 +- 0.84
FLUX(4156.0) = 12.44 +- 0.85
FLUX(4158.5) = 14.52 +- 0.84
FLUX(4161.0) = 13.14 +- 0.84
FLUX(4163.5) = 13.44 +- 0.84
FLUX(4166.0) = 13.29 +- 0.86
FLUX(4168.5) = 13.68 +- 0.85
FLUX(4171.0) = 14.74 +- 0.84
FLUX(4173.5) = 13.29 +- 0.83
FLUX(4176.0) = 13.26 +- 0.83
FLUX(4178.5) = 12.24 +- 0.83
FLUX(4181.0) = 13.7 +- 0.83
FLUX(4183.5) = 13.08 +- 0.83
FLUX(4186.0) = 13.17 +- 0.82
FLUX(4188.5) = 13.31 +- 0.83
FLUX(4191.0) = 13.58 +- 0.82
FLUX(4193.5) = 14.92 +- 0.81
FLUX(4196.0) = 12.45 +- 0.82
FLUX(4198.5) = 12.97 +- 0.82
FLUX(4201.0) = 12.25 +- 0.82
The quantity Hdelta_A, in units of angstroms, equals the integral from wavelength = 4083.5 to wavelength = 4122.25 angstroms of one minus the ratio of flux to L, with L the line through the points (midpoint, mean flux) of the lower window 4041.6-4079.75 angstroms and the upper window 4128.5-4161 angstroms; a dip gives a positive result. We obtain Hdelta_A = 4.58 angstroms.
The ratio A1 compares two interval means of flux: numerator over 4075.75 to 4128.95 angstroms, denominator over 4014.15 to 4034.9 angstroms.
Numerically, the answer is 0.86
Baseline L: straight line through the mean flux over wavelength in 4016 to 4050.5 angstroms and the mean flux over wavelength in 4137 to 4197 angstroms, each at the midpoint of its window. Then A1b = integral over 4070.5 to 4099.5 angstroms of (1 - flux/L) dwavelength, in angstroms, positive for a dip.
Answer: 3.84 angstroms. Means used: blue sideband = 14.3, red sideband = 13.4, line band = 12.1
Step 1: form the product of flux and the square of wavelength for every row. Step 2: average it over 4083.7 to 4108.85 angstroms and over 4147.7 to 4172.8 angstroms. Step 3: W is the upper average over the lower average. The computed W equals 1.2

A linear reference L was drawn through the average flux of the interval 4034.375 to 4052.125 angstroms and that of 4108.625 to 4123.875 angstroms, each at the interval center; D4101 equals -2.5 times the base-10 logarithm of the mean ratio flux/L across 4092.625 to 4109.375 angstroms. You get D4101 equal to 0.15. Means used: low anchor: 14.5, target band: 11.1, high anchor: 12.3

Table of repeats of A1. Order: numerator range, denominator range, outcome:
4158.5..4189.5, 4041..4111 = 1.05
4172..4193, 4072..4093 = 1.04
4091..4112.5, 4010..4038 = 0.79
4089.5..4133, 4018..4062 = 0.85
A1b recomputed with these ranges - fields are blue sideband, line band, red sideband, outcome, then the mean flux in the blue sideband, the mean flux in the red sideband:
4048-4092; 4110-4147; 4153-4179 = 1.8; 13.3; 13.5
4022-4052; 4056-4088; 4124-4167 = 2.2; 14.4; 13.3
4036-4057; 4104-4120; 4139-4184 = 2.7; 14.2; 13.4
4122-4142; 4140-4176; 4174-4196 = -0.9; 13.1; 13.3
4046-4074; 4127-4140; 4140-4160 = 0.6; 13.7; 13.5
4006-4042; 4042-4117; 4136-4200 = 6.2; 14.2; 13.4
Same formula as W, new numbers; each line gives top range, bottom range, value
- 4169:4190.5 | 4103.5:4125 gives 1.16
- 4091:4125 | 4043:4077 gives 0.88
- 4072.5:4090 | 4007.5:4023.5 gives 0.94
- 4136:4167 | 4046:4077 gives 1.03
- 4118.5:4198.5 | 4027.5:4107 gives 1.06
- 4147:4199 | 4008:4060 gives 1.02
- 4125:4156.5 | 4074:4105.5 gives 1.11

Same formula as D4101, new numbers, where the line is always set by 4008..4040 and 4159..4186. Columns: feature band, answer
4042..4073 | 0.012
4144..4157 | -0.001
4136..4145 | 0.062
